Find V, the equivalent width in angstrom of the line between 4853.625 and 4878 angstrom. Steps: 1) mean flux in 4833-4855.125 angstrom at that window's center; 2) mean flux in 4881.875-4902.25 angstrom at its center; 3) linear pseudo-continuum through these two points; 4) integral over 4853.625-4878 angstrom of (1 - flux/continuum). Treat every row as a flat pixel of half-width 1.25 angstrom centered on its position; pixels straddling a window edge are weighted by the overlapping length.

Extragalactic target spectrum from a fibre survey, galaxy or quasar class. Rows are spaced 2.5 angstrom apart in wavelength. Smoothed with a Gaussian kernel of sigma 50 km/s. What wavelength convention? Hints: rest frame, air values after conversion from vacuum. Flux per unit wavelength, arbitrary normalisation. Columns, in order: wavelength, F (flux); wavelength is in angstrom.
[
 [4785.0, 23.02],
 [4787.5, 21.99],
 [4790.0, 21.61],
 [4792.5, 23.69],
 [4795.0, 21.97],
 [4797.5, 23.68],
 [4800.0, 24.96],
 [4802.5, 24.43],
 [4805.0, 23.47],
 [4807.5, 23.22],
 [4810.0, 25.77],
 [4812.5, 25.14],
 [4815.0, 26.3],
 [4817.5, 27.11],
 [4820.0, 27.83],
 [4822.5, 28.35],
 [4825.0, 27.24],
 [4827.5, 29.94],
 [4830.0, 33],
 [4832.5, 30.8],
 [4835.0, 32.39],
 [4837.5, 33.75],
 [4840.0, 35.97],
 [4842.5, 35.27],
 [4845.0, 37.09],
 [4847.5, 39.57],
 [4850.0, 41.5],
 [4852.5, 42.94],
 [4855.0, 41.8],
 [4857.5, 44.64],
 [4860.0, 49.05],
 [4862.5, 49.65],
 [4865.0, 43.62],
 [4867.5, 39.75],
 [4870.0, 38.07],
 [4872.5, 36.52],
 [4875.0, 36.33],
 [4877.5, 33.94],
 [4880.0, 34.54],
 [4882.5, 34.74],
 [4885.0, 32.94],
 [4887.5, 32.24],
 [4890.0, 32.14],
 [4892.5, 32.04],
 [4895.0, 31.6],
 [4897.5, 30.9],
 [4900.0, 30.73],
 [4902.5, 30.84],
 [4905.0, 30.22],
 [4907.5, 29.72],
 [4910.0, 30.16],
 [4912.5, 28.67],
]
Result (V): -4.58 angstrom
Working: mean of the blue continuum 37.4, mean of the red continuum 32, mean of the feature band 41.6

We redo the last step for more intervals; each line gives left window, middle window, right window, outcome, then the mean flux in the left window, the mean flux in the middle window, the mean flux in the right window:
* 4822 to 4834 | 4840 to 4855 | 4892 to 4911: -4.5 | 30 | 39.2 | 30.7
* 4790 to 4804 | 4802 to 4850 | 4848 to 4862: 5.2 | 23.6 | 30.2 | 44.1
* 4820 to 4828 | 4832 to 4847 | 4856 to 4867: 0.4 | 28.3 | 34.7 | 46.2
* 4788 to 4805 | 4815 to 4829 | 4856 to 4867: 1.8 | 23.3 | 28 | 46.2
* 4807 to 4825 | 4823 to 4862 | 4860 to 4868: 0.1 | 26.4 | 37.1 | 45.5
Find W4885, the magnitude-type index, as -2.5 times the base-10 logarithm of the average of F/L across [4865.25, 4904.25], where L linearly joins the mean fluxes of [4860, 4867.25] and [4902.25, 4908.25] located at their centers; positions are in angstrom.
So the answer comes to 0.12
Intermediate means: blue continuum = 46.1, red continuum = 30.2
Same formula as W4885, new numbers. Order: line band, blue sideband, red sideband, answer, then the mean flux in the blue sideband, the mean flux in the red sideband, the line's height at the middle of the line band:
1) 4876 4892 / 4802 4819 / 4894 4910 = -0.134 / 25.1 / 30.6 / 29.5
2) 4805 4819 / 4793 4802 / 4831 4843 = 0.078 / 23.6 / 33.5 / 27.3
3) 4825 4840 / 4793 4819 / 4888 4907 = -0.201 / 24.6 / 31.2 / 26.5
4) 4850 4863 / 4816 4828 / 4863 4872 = -0.189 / 27.9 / 40.9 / 37.8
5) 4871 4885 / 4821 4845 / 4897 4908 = -0.131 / 32.1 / 30.5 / 31.1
